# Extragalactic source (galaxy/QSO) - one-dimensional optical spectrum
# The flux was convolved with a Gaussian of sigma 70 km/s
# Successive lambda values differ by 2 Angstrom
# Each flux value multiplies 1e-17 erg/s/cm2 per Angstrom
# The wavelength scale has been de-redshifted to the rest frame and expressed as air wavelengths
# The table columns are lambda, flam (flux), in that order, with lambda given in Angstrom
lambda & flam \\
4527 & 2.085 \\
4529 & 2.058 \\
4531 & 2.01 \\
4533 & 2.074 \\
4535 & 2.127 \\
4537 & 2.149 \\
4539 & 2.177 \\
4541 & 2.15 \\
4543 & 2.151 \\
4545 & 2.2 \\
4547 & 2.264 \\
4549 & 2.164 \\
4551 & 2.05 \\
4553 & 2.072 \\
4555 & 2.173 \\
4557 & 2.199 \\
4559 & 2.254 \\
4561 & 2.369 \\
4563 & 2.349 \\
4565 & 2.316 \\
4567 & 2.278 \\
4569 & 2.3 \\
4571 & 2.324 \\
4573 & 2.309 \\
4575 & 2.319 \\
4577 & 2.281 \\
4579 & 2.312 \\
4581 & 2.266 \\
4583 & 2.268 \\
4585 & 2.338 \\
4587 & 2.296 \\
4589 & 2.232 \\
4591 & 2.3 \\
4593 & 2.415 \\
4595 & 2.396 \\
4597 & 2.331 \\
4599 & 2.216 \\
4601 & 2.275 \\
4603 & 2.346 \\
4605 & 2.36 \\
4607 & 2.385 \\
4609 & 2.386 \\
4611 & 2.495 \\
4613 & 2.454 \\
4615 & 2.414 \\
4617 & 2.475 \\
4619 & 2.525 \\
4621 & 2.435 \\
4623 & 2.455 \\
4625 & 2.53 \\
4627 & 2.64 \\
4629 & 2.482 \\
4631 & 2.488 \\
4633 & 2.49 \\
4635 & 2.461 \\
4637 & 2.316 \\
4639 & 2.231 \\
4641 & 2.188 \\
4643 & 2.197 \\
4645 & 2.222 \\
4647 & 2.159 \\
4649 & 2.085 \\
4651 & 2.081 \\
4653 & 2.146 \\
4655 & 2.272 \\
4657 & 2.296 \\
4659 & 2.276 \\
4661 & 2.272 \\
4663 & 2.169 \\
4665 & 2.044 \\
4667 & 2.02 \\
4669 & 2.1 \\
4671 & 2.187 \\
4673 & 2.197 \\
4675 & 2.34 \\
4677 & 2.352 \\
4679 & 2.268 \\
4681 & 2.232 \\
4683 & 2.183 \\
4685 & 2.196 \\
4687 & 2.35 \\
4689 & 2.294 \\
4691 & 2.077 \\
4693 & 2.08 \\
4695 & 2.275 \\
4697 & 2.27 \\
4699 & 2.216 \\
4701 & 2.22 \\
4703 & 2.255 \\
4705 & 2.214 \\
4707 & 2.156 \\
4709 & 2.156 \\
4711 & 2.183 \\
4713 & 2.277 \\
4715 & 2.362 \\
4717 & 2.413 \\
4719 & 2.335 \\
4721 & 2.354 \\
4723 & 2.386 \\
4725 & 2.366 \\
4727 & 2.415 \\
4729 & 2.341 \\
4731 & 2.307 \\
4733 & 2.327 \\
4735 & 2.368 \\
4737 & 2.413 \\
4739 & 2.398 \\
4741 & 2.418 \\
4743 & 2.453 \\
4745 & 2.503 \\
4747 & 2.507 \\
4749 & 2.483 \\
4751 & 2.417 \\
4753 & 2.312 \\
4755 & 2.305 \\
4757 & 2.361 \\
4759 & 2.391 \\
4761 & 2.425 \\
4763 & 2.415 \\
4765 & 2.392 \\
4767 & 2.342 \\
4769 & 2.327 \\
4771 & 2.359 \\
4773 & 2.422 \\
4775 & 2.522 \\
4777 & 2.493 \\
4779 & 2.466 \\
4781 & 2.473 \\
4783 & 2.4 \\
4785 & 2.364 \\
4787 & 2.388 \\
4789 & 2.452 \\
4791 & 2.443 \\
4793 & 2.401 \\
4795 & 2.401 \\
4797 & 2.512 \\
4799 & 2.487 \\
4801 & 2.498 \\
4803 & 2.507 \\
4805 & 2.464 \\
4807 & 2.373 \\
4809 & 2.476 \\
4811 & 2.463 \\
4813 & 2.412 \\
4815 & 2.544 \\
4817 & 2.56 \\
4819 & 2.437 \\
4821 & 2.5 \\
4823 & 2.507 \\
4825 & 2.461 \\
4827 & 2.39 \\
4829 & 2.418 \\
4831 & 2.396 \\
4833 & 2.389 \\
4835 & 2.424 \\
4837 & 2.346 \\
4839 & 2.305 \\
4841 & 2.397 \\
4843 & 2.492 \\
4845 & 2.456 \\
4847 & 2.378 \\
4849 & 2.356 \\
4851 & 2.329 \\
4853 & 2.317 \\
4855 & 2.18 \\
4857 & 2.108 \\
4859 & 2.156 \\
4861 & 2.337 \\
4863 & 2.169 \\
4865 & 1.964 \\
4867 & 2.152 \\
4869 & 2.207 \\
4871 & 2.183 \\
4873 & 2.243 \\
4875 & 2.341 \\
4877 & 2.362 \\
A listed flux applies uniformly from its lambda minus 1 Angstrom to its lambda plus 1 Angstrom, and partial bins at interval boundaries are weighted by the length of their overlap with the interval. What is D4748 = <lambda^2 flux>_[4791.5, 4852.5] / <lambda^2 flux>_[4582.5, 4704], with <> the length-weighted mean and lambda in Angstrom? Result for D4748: 1.1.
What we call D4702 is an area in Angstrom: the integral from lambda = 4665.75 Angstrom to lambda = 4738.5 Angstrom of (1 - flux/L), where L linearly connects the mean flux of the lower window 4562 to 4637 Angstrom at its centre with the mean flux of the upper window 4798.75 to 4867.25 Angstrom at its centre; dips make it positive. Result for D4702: 3.45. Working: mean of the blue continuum 2.38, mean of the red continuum 2.38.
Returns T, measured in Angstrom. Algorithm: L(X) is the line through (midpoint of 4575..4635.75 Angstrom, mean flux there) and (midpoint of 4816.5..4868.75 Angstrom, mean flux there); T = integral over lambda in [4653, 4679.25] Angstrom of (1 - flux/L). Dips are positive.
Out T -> 1.84 Angstrom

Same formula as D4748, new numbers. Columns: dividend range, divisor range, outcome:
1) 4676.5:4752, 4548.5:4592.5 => 1.09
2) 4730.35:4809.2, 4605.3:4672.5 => 1.11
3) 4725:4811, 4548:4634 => 1.11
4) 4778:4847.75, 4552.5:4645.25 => 1.14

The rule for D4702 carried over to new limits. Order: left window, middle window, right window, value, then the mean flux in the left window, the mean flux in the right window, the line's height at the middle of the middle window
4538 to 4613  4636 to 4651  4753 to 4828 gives 0.89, 2.28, 2.43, 2.33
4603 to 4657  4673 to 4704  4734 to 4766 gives 1.88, 2.36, 2.41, 2.38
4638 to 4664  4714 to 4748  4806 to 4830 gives -0.98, 2.2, 2.46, 2.33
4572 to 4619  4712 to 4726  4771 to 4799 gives 0.30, 2.35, 2.44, 2.41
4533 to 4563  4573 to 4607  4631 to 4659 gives -1.54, 2.18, 2.25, 2.21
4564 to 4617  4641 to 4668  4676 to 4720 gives 1.27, 2.33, 2.24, 2.28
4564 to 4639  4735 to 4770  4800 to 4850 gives 0.21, 2.37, 2.44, 2.42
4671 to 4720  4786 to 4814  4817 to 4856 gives -1.07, 2.24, 2.4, 2.36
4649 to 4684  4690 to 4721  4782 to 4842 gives 0.36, 2.2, 2.44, 2.26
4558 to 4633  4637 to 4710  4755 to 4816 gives 5.82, 2.37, 2.43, 2.39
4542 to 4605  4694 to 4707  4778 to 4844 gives 0.70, 2.27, 2.44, 2.36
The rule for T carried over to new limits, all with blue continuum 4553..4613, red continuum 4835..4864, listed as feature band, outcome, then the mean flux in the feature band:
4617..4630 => -1.10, 2.51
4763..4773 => -0.24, 2.37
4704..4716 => 0.45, 2.22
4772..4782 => -0.70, 2.48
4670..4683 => 0.31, 2.26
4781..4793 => -0.53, 2.41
